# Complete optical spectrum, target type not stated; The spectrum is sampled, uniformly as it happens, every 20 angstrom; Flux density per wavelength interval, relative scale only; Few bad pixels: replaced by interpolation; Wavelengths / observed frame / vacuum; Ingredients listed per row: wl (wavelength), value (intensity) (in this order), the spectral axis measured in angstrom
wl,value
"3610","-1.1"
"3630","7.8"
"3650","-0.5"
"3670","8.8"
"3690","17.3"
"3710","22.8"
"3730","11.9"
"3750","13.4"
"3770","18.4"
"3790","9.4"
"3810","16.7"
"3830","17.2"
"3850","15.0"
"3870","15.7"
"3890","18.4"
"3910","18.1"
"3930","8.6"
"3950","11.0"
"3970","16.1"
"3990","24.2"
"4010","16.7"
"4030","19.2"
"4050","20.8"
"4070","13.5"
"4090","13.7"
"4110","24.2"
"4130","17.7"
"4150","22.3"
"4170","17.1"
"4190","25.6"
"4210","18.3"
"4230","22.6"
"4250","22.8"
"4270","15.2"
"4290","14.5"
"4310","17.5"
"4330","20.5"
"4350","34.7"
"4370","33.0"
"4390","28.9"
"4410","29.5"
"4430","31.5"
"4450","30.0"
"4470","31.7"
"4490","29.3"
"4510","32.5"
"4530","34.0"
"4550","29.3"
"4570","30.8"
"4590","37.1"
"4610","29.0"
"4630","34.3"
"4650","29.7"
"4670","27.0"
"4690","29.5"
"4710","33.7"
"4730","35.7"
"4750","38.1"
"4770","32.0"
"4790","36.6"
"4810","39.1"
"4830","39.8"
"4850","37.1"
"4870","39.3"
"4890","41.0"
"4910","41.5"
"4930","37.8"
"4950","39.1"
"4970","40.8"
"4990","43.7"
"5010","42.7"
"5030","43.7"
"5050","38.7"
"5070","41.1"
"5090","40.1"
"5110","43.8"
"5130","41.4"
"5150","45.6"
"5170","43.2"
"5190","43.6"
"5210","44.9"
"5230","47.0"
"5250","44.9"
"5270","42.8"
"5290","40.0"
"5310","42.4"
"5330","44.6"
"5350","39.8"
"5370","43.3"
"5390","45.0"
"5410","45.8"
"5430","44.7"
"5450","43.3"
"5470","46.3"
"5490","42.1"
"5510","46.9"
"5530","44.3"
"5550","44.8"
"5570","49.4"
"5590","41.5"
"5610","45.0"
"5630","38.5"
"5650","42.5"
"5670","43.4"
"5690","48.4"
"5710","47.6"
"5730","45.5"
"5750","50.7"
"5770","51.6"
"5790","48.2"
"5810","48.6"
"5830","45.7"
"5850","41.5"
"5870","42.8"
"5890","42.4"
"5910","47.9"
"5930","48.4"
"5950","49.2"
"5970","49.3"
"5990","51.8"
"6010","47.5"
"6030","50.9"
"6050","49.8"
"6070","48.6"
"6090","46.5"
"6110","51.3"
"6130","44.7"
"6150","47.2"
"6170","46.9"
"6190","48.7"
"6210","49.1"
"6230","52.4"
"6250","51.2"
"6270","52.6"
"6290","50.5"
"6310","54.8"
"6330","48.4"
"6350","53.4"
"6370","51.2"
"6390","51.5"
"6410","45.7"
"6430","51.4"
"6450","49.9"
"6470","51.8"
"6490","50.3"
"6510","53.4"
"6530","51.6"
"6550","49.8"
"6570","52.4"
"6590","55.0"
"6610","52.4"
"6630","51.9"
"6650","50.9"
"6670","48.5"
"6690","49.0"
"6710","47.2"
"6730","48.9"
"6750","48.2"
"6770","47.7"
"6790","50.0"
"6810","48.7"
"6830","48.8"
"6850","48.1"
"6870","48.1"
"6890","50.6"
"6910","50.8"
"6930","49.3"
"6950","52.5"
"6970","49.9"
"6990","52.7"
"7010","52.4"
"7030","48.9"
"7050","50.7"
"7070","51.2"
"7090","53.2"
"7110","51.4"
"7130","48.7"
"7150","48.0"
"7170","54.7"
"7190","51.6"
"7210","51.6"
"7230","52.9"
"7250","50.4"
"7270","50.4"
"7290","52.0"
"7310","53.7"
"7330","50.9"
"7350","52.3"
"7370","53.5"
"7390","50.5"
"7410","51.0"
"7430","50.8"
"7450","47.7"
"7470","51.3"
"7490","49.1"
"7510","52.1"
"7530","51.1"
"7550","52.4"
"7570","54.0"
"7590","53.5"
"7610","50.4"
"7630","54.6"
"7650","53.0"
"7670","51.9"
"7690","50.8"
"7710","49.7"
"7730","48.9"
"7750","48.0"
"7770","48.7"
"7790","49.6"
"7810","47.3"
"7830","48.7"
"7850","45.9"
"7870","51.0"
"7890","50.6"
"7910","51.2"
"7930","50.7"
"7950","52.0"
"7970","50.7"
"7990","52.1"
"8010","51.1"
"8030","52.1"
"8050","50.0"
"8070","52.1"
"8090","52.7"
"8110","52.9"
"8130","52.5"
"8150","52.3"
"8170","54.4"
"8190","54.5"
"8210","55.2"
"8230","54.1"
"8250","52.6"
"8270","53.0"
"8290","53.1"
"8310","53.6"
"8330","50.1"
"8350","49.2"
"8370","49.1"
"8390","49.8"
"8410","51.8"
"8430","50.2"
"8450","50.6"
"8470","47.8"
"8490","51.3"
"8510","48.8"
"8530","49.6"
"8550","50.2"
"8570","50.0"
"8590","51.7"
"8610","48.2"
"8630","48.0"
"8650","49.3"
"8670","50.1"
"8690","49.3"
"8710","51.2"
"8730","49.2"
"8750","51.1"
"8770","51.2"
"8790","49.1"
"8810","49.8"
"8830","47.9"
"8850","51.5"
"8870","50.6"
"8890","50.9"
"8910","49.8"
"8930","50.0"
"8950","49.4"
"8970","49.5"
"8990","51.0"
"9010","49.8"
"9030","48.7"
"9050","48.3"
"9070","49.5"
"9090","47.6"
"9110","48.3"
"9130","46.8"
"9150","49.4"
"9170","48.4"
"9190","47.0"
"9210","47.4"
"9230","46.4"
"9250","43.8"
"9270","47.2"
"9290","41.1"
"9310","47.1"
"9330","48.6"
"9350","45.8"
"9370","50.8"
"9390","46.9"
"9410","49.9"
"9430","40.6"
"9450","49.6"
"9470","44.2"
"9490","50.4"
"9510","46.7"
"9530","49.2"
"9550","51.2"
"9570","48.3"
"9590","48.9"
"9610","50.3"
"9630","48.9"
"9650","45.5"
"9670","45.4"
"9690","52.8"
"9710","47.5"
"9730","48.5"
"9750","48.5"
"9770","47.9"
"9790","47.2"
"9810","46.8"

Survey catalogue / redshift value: 0.088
